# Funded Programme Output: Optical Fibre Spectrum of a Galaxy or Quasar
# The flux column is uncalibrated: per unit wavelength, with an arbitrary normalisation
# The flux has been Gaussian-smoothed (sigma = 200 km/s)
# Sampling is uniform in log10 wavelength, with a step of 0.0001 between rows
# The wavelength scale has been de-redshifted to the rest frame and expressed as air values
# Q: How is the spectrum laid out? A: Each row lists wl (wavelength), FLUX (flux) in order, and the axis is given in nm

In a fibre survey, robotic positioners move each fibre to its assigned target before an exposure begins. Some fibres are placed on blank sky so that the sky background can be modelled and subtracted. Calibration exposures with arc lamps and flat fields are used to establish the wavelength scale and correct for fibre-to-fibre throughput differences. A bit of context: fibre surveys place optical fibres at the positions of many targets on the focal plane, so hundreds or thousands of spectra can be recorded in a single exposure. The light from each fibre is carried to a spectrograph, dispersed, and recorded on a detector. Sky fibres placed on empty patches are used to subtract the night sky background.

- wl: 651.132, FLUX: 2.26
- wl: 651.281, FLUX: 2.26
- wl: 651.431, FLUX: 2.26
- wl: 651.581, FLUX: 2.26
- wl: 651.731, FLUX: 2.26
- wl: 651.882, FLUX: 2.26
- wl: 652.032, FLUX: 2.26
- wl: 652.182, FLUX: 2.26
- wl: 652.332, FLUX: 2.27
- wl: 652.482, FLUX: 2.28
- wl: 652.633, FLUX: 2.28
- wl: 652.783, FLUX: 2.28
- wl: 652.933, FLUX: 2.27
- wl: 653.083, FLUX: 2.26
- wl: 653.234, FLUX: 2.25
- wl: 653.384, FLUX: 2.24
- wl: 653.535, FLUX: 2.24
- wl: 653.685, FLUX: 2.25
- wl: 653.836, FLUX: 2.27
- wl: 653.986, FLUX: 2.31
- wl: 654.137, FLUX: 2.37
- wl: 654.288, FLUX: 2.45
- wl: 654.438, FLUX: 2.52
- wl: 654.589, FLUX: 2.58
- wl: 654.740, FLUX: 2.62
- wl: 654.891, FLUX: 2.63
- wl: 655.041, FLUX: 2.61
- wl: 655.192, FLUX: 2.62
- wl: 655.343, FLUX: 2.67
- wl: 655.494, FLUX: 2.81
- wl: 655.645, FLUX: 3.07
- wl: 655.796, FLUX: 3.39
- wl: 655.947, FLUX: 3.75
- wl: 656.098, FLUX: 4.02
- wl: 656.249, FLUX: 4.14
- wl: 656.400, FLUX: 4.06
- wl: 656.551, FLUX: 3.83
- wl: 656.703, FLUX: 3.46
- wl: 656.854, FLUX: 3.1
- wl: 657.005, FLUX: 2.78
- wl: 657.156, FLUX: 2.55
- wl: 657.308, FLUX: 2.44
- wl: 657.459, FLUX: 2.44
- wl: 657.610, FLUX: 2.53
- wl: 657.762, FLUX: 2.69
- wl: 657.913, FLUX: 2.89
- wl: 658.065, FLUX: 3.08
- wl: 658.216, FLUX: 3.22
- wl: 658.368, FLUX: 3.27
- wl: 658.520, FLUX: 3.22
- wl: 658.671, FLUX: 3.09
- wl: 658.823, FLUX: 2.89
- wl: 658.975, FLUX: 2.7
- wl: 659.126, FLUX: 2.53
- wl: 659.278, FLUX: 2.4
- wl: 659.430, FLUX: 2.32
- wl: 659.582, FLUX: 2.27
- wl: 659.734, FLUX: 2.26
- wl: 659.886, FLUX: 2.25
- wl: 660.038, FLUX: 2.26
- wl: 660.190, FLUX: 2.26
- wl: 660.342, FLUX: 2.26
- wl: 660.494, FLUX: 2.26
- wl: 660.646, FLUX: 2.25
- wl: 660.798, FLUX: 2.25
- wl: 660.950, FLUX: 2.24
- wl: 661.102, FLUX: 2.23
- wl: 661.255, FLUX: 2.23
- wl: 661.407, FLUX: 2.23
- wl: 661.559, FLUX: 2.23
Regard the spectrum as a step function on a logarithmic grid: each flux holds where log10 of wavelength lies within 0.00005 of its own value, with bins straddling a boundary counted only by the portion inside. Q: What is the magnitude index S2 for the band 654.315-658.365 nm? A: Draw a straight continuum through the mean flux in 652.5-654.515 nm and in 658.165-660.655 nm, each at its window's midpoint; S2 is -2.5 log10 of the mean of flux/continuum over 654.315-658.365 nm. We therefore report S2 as -0.23 mag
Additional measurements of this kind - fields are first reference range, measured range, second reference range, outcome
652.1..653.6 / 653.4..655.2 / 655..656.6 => 0.150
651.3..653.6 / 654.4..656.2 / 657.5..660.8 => -0.226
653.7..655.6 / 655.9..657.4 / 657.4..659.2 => -0.241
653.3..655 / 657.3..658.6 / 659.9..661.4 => -0.240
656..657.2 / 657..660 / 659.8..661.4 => 0.087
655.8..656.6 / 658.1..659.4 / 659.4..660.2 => -0.055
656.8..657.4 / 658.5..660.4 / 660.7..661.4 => -0.030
